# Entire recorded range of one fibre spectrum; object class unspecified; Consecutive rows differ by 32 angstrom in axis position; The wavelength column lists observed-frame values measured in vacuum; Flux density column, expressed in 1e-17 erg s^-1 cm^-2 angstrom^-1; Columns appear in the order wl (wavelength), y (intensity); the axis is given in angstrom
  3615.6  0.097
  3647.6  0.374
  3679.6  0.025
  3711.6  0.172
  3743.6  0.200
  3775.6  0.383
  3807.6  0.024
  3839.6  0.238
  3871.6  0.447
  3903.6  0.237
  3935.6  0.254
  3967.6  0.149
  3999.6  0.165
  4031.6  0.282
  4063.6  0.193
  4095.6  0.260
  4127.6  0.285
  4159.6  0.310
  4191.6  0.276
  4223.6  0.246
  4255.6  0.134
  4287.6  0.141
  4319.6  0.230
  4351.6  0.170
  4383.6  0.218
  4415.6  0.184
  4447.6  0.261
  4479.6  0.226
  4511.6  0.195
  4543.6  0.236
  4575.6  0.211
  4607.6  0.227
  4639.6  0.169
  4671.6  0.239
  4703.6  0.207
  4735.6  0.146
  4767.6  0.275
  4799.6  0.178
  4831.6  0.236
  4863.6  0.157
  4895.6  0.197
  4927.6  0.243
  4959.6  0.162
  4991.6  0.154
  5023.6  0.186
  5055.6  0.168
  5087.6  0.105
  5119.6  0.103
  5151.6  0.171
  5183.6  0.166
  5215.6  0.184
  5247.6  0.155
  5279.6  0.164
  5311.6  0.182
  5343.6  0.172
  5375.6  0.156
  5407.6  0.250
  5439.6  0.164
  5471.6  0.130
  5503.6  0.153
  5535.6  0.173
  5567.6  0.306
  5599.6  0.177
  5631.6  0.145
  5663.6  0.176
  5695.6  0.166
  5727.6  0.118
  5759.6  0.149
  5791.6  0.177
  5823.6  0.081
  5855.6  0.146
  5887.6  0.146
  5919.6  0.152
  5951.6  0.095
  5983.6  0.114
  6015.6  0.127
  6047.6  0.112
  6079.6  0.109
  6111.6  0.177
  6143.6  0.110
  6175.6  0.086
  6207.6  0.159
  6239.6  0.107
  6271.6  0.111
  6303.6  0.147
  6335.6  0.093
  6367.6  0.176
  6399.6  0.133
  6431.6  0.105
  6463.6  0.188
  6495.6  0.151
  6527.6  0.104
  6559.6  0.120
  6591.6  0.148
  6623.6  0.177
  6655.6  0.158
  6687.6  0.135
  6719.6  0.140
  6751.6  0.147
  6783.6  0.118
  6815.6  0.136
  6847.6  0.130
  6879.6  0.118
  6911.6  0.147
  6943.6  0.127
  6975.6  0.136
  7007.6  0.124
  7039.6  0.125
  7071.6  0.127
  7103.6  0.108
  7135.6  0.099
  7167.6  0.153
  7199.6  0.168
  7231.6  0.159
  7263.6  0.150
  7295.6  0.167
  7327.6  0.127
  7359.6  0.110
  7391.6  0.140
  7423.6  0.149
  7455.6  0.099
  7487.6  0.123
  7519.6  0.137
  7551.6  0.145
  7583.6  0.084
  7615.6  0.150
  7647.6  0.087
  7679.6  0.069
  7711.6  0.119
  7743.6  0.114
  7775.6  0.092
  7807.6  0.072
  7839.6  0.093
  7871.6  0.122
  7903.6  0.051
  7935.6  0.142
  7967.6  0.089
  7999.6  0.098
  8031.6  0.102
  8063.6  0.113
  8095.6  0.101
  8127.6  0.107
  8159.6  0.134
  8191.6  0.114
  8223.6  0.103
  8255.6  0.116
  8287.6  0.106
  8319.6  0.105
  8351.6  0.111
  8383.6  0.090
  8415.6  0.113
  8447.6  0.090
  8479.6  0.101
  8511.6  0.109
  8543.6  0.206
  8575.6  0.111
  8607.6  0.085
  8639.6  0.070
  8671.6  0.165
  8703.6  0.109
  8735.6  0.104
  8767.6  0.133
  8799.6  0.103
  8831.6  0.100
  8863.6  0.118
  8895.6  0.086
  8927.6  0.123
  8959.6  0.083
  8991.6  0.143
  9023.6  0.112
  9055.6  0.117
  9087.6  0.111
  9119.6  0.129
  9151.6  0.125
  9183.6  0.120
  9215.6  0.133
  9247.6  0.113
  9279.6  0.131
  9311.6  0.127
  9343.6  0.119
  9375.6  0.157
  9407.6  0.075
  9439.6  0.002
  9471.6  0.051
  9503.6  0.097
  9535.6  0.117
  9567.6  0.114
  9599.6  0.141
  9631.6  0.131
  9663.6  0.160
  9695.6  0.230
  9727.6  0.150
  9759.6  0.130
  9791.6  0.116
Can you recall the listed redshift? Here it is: 1.293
